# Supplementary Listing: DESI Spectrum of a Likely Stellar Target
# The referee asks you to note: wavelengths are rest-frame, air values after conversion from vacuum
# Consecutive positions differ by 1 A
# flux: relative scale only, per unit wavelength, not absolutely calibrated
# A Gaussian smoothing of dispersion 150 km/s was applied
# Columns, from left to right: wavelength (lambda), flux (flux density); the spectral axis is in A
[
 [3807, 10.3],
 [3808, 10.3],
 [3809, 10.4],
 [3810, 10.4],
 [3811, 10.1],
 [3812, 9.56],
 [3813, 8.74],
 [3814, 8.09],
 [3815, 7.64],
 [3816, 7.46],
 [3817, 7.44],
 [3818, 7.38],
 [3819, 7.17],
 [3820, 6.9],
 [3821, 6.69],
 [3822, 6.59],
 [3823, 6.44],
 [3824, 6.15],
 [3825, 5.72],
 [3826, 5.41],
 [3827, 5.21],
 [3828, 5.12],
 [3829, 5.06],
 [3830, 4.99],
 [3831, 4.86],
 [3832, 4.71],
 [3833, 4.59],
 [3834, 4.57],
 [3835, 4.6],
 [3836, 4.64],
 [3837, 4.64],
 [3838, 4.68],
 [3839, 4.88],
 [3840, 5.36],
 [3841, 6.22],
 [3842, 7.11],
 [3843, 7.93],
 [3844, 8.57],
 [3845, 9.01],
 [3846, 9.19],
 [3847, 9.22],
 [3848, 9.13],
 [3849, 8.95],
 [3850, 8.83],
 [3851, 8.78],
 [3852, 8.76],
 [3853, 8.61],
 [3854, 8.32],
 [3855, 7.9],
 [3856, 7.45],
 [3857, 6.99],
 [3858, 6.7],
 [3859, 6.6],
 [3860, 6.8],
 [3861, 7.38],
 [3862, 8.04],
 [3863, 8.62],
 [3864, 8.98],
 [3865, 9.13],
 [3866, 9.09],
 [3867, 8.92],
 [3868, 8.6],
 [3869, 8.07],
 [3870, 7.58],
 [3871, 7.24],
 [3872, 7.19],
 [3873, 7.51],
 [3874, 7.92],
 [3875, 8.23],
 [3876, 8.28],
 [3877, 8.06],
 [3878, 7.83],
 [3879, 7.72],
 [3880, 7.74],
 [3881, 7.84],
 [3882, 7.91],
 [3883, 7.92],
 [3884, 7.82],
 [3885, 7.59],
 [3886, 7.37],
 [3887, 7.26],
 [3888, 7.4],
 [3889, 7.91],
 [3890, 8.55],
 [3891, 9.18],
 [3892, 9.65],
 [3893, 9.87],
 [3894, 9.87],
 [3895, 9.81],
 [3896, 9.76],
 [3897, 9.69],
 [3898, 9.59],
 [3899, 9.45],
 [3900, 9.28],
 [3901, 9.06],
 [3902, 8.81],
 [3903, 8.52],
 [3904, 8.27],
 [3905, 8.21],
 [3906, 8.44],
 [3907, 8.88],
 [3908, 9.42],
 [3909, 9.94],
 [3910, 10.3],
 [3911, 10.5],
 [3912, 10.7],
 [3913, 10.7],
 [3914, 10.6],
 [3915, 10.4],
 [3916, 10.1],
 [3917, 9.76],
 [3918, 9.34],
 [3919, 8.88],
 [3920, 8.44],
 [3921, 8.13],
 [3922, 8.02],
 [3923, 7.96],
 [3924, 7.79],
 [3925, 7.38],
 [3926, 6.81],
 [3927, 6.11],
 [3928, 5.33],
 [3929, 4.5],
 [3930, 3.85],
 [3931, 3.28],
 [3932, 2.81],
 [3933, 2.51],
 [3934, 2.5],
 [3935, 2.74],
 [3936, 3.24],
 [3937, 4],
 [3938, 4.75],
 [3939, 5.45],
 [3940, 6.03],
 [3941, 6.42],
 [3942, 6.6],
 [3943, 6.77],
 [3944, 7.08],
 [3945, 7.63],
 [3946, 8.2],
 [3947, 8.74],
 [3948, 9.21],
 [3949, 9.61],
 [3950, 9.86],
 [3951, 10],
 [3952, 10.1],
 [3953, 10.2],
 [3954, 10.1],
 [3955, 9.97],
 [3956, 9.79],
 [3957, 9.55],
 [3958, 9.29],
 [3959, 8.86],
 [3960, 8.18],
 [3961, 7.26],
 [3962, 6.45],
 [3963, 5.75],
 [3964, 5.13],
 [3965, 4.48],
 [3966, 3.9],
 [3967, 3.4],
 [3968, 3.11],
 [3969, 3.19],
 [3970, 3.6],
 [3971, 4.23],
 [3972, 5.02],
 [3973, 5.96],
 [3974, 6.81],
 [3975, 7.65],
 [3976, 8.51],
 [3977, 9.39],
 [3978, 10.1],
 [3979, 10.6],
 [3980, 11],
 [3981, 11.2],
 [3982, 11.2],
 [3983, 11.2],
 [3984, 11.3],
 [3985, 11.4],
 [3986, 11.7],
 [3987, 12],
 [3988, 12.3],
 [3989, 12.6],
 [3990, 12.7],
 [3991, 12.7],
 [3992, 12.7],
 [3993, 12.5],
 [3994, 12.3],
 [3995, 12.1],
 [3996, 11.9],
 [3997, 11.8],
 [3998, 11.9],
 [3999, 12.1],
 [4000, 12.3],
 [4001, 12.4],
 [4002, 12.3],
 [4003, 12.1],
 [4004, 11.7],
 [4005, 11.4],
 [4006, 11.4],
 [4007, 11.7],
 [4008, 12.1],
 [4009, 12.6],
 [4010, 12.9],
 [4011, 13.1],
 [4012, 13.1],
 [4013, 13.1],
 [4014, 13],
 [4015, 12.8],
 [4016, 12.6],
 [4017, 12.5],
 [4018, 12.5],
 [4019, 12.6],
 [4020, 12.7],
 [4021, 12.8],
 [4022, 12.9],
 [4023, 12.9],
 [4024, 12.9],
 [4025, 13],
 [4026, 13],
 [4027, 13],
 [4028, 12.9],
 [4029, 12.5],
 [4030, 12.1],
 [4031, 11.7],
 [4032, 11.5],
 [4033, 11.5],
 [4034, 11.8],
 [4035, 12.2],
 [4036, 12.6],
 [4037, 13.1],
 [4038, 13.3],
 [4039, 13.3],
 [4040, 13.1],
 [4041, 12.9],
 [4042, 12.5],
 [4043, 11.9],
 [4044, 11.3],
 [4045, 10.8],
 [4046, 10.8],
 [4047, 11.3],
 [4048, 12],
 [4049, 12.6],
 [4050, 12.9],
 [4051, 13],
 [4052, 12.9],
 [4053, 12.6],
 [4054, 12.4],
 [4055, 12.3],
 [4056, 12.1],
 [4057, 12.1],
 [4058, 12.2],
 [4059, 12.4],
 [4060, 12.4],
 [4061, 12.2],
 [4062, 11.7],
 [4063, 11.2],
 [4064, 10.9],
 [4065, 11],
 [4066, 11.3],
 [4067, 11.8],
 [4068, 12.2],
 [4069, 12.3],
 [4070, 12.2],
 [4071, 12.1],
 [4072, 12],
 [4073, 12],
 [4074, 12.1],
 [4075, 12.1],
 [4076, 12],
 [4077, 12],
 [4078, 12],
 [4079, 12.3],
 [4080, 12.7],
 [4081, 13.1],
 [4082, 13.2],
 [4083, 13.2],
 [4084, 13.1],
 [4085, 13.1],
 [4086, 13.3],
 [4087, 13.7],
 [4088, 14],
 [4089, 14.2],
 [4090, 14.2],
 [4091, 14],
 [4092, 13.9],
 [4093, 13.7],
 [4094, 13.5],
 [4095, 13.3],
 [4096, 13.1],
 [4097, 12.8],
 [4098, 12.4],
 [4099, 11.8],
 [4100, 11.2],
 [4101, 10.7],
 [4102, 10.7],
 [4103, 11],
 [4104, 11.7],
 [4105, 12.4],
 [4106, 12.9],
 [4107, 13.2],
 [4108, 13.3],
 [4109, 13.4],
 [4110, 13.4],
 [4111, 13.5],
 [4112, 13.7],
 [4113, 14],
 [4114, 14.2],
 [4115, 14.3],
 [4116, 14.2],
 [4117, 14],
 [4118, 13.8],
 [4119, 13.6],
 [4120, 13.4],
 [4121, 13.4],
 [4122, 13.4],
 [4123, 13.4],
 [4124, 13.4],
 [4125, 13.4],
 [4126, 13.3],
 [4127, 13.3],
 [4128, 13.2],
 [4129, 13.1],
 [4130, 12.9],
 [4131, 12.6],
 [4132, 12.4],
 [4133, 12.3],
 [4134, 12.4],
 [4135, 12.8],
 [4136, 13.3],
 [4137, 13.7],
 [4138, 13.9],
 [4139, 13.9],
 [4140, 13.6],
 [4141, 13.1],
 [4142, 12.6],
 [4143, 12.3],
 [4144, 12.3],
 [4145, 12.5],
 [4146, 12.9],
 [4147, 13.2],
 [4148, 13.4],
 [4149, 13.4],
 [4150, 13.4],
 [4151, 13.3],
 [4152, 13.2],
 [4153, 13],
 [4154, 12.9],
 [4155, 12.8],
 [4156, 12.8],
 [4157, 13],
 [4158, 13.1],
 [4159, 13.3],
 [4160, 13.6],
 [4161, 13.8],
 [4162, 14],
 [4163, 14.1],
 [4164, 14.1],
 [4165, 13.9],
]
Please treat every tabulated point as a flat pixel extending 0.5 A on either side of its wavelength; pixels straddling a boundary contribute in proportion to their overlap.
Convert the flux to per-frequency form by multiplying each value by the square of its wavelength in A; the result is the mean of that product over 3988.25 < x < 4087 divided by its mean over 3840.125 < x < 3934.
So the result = 1.64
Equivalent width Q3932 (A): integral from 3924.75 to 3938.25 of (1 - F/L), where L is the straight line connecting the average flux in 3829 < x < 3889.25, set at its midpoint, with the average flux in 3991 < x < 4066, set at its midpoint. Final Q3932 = 7.5 A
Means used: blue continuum 7.39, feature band 4.21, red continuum 12.3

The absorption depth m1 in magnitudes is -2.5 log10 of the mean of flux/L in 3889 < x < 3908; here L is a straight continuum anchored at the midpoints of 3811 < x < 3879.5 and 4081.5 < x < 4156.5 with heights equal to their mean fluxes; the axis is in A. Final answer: -0.09 mag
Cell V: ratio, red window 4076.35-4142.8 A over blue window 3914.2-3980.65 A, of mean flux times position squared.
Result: 2.02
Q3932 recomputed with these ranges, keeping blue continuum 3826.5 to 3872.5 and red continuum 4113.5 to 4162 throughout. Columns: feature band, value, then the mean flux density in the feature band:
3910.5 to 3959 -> 7.5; 7.55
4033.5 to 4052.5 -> -1.9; 12.3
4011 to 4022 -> -2.2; 12.8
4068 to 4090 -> -1.3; 12.7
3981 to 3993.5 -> -2.4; 12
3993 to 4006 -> -2.2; 12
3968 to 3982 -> 3.4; 7.46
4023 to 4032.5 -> -1.4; 12.5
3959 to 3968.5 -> 4.0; 5.48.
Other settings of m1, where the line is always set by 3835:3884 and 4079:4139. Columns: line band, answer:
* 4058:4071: 0.031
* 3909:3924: -0.069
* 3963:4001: 0.121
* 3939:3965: 0.191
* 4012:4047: -0.098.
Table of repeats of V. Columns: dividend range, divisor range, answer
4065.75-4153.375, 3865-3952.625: 1.81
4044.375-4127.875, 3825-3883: 1.97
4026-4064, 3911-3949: 1.88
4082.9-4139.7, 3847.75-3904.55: 1.78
